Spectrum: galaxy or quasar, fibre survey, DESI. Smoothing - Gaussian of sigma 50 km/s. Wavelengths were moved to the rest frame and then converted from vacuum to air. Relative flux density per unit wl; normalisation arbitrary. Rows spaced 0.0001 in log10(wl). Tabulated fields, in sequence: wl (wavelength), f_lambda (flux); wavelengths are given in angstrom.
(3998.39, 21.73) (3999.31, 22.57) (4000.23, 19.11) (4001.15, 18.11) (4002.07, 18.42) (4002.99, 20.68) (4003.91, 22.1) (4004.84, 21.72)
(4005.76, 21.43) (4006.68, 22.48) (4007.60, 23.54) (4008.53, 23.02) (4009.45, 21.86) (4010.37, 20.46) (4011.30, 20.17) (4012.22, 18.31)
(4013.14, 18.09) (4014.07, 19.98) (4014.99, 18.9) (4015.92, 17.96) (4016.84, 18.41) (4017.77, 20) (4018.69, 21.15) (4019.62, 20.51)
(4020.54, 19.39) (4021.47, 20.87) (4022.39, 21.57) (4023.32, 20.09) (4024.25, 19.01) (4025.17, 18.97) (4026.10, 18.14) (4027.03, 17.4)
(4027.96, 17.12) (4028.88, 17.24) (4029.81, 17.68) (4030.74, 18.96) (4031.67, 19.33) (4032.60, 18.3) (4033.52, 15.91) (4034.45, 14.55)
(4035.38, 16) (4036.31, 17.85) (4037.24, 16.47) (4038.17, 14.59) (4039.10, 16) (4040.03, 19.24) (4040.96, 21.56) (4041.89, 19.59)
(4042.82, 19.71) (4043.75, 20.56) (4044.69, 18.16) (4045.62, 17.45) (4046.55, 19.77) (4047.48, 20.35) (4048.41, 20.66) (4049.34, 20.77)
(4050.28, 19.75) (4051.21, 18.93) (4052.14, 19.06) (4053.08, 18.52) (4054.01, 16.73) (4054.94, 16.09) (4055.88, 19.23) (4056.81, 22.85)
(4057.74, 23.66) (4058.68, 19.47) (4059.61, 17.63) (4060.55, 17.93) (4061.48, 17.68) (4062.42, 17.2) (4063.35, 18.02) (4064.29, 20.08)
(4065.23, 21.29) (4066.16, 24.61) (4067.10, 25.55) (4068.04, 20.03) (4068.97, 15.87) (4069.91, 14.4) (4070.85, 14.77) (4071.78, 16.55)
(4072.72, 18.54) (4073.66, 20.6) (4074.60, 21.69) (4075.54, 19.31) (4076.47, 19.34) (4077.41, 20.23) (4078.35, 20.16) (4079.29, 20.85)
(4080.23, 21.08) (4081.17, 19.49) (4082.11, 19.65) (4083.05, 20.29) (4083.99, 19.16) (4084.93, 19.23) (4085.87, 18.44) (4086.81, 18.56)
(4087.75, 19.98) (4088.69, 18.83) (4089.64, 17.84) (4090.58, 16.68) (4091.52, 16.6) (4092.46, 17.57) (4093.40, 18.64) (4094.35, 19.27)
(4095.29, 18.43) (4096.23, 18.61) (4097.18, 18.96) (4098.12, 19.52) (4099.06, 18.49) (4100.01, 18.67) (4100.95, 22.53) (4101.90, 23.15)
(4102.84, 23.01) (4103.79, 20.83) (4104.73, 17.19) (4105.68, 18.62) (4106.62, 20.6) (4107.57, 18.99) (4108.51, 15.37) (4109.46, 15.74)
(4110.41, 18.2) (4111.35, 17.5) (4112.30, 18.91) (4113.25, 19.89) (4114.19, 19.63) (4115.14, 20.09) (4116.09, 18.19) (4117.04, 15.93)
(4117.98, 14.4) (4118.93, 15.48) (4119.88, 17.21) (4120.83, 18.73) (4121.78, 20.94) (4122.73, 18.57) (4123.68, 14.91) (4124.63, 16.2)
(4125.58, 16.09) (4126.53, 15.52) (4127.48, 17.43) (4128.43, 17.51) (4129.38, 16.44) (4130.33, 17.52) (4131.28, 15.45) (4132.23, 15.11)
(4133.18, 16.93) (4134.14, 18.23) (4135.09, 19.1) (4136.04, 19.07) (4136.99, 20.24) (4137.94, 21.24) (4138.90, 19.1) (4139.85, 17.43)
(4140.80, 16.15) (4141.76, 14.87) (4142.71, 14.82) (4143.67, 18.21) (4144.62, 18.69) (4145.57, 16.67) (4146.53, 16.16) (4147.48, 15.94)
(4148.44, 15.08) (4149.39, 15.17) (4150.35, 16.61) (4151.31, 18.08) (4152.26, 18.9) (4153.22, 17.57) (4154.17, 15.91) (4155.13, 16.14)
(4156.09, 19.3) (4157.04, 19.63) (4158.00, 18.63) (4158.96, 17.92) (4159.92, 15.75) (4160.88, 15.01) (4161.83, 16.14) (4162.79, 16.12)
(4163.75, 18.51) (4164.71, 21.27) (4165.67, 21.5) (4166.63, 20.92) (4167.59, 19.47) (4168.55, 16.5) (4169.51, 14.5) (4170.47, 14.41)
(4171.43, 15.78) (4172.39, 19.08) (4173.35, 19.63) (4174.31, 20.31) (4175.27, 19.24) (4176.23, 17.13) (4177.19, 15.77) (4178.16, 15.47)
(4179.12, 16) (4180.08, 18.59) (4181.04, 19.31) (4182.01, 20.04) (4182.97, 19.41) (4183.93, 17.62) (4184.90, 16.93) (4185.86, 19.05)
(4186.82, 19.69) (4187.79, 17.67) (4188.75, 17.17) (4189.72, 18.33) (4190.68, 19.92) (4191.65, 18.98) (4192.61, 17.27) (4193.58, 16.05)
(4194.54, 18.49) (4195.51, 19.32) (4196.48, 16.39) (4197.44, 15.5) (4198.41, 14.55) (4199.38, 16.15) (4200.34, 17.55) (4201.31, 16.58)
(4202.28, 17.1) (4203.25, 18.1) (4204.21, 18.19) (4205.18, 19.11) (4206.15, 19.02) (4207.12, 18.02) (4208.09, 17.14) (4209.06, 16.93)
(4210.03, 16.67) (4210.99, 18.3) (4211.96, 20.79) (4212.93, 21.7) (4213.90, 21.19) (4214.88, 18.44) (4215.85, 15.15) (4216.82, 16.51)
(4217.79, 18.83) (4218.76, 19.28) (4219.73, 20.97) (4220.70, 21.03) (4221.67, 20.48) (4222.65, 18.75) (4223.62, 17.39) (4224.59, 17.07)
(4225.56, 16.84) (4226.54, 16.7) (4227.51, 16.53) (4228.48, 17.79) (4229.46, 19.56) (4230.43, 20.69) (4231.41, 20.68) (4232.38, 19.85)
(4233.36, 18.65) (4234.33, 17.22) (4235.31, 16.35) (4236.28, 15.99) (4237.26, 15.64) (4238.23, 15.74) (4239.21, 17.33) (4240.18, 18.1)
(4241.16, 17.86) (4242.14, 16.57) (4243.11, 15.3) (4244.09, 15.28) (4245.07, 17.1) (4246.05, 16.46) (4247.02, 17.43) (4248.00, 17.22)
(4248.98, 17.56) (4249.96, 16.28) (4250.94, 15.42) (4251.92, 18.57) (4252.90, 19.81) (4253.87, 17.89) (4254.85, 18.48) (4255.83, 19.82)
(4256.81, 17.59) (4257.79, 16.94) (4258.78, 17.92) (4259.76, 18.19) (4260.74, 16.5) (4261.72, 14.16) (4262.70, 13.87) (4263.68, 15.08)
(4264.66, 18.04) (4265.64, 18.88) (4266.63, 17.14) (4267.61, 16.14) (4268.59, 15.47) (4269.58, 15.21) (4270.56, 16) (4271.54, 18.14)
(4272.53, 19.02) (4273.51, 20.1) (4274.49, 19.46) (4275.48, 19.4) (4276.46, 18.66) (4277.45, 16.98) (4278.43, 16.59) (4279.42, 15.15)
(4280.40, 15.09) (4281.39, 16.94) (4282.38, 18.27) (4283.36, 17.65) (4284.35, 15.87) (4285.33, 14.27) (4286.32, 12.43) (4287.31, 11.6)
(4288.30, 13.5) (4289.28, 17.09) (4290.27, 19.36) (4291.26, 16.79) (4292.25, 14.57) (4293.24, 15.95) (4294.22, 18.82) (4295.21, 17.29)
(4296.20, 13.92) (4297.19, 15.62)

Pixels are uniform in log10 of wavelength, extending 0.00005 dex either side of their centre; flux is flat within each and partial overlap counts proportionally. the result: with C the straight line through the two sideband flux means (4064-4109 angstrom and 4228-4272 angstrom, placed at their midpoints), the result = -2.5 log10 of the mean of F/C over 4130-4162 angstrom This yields 0.08 mag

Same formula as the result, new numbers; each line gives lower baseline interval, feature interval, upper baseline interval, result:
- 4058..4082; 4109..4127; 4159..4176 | 0.07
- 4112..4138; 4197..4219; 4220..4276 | -0.02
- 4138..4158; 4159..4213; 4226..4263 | -0.04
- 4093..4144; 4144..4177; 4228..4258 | 0.02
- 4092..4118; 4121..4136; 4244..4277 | 0.09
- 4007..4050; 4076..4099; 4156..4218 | -0.02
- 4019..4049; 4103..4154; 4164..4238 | 0.05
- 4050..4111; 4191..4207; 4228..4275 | 0.03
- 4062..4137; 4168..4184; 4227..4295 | 0.02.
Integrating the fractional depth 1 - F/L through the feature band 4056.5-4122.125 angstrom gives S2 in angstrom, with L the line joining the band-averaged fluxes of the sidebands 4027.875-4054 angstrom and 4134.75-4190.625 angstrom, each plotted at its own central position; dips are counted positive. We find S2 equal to -3.32 angstrom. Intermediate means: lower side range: 18.4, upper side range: 17.8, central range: 19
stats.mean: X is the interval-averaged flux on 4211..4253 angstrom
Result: 17.9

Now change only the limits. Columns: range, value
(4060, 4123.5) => 18.9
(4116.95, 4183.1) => 17.4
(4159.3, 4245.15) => 17.9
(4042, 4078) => 19.3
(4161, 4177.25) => 18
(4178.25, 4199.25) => 17.8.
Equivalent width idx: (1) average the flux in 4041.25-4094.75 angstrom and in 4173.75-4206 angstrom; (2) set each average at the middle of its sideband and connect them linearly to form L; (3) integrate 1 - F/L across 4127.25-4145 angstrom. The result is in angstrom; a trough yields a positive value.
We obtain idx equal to 0.8 angstrom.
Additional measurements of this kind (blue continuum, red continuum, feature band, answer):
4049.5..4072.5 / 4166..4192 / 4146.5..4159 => 0.71 angstrom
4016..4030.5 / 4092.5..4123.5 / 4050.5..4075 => -0.23 angstrom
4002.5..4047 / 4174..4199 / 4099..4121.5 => -0.22 angstrom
